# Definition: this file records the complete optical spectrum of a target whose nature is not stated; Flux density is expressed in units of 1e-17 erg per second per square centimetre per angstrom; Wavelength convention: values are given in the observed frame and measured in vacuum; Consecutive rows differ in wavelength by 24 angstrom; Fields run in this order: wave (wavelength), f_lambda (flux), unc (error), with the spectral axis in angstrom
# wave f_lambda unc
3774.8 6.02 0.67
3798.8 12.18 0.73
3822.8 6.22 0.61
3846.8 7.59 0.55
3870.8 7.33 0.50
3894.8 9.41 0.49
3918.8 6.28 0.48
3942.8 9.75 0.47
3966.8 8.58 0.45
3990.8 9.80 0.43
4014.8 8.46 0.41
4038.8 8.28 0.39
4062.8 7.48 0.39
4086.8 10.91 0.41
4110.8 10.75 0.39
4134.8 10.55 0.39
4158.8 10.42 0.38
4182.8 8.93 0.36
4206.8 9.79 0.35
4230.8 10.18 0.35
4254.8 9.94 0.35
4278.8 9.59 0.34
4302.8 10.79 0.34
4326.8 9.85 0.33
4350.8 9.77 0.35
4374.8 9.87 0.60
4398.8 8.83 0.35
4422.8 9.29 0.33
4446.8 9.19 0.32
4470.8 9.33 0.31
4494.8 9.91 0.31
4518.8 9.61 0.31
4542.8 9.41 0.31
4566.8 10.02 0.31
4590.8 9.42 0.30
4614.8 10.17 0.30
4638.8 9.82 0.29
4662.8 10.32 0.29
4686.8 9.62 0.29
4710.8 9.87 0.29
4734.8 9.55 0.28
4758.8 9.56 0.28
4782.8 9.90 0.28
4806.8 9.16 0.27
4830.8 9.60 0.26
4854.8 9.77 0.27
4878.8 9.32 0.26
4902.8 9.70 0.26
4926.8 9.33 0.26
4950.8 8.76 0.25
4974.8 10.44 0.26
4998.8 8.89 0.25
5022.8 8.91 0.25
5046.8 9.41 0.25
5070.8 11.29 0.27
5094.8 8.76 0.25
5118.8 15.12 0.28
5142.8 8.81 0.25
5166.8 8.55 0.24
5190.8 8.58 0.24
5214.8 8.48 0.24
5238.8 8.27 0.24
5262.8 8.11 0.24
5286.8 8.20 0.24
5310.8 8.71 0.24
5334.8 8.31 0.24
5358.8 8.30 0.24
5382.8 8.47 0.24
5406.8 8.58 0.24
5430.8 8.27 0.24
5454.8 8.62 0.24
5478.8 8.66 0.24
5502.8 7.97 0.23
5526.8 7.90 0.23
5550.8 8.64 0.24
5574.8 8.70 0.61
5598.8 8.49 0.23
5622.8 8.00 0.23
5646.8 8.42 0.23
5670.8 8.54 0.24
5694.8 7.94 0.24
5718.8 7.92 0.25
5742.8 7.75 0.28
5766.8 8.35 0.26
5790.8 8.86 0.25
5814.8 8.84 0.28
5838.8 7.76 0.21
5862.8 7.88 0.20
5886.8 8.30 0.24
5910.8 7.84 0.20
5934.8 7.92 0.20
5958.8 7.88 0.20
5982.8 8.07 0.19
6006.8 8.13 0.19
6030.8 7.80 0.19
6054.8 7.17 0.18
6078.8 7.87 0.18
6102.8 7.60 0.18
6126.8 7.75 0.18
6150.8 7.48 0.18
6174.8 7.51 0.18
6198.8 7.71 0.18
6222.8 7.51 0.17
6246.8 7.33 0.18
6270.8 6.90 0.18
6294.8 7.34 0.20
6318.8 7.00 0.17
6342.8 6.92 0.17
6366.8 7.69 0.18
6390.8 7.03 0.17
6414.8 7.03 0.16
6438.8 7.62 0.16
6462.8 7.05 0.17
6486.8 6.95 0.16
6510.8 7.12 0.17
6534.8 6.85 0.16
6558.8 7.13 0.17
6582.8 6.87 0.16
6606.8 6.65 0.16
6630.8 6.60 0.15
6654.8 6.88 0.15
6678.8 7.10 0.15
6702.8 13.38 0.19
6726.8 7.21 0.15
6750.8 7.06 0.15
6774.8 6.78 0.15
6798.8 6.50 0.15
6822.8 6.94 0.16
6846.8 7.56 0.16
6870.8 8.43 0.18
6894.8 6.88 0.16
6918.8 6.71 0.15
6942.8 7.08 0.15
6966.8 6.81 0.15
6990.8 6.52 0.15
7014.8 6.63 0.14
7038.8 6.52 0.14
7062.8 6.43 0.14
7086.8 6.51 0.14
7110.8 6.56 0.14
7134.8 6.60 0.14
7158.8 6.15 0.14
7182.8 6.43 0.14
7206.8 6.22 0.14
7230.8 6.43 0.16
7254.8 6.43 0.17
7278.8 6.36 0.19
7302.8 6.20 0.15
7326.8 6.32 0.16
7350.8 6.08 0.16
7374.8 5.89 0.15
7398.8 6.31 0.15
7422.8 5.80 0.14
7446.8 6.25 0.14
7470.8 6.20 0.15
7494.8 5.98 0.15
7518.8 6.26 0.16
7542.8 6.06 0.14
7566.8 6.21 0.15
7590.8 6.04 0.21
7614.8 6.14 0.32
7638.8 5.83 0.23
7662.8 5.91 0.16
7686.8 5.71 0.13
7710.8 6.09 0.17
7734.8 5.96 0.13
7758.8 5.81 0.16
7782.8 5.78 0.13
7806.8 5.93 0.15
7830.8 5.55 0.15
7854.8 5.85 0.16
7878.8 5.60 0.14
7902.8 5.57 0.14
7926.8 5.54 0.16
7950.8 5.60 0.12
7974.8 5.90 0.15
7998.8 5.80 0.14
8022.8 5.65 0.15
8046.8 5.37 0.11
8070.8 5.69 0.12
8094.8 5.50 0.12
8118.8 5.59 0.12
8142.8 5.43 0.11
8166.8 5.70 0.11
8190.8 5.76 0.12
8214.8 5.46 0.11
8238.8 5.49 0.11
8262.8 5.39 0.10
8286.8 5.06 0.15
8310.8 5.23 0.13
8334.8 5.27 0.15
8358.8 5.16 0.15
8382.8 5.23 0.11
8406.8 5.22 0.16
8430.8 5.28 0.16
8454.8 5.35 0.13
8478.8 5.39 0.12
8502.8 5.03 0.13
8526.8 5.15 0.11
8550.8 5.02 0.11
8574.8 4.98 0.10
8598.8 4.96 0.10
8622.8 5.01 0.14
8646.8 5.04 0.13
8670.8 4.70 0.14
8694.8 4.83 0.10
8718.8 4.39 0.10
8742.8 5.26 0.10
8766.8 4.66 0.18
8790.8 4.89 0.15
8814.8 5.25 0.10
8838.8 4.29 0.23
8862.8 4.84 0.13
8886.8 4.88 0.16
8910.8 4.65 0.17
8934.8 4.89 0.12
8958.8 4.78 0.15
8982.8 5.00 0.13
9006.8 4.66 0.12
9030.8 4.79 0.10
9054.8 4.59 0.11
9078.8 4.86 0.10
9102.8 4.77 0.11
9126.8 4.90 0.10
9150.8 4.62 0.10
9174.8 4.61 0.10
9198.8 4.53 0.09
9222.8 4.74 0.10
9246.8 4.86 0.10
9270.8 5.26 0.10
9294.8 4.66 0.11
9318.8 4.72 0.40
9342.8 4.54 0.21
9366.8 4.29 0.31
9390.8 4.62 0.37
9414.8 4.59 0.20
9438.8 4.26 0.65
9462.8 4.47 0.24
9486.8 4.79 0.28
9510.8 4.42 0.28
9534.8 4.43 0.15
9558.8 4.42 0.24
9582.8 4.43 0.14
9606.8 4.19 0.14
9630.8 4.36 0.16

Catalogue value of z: 0.02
